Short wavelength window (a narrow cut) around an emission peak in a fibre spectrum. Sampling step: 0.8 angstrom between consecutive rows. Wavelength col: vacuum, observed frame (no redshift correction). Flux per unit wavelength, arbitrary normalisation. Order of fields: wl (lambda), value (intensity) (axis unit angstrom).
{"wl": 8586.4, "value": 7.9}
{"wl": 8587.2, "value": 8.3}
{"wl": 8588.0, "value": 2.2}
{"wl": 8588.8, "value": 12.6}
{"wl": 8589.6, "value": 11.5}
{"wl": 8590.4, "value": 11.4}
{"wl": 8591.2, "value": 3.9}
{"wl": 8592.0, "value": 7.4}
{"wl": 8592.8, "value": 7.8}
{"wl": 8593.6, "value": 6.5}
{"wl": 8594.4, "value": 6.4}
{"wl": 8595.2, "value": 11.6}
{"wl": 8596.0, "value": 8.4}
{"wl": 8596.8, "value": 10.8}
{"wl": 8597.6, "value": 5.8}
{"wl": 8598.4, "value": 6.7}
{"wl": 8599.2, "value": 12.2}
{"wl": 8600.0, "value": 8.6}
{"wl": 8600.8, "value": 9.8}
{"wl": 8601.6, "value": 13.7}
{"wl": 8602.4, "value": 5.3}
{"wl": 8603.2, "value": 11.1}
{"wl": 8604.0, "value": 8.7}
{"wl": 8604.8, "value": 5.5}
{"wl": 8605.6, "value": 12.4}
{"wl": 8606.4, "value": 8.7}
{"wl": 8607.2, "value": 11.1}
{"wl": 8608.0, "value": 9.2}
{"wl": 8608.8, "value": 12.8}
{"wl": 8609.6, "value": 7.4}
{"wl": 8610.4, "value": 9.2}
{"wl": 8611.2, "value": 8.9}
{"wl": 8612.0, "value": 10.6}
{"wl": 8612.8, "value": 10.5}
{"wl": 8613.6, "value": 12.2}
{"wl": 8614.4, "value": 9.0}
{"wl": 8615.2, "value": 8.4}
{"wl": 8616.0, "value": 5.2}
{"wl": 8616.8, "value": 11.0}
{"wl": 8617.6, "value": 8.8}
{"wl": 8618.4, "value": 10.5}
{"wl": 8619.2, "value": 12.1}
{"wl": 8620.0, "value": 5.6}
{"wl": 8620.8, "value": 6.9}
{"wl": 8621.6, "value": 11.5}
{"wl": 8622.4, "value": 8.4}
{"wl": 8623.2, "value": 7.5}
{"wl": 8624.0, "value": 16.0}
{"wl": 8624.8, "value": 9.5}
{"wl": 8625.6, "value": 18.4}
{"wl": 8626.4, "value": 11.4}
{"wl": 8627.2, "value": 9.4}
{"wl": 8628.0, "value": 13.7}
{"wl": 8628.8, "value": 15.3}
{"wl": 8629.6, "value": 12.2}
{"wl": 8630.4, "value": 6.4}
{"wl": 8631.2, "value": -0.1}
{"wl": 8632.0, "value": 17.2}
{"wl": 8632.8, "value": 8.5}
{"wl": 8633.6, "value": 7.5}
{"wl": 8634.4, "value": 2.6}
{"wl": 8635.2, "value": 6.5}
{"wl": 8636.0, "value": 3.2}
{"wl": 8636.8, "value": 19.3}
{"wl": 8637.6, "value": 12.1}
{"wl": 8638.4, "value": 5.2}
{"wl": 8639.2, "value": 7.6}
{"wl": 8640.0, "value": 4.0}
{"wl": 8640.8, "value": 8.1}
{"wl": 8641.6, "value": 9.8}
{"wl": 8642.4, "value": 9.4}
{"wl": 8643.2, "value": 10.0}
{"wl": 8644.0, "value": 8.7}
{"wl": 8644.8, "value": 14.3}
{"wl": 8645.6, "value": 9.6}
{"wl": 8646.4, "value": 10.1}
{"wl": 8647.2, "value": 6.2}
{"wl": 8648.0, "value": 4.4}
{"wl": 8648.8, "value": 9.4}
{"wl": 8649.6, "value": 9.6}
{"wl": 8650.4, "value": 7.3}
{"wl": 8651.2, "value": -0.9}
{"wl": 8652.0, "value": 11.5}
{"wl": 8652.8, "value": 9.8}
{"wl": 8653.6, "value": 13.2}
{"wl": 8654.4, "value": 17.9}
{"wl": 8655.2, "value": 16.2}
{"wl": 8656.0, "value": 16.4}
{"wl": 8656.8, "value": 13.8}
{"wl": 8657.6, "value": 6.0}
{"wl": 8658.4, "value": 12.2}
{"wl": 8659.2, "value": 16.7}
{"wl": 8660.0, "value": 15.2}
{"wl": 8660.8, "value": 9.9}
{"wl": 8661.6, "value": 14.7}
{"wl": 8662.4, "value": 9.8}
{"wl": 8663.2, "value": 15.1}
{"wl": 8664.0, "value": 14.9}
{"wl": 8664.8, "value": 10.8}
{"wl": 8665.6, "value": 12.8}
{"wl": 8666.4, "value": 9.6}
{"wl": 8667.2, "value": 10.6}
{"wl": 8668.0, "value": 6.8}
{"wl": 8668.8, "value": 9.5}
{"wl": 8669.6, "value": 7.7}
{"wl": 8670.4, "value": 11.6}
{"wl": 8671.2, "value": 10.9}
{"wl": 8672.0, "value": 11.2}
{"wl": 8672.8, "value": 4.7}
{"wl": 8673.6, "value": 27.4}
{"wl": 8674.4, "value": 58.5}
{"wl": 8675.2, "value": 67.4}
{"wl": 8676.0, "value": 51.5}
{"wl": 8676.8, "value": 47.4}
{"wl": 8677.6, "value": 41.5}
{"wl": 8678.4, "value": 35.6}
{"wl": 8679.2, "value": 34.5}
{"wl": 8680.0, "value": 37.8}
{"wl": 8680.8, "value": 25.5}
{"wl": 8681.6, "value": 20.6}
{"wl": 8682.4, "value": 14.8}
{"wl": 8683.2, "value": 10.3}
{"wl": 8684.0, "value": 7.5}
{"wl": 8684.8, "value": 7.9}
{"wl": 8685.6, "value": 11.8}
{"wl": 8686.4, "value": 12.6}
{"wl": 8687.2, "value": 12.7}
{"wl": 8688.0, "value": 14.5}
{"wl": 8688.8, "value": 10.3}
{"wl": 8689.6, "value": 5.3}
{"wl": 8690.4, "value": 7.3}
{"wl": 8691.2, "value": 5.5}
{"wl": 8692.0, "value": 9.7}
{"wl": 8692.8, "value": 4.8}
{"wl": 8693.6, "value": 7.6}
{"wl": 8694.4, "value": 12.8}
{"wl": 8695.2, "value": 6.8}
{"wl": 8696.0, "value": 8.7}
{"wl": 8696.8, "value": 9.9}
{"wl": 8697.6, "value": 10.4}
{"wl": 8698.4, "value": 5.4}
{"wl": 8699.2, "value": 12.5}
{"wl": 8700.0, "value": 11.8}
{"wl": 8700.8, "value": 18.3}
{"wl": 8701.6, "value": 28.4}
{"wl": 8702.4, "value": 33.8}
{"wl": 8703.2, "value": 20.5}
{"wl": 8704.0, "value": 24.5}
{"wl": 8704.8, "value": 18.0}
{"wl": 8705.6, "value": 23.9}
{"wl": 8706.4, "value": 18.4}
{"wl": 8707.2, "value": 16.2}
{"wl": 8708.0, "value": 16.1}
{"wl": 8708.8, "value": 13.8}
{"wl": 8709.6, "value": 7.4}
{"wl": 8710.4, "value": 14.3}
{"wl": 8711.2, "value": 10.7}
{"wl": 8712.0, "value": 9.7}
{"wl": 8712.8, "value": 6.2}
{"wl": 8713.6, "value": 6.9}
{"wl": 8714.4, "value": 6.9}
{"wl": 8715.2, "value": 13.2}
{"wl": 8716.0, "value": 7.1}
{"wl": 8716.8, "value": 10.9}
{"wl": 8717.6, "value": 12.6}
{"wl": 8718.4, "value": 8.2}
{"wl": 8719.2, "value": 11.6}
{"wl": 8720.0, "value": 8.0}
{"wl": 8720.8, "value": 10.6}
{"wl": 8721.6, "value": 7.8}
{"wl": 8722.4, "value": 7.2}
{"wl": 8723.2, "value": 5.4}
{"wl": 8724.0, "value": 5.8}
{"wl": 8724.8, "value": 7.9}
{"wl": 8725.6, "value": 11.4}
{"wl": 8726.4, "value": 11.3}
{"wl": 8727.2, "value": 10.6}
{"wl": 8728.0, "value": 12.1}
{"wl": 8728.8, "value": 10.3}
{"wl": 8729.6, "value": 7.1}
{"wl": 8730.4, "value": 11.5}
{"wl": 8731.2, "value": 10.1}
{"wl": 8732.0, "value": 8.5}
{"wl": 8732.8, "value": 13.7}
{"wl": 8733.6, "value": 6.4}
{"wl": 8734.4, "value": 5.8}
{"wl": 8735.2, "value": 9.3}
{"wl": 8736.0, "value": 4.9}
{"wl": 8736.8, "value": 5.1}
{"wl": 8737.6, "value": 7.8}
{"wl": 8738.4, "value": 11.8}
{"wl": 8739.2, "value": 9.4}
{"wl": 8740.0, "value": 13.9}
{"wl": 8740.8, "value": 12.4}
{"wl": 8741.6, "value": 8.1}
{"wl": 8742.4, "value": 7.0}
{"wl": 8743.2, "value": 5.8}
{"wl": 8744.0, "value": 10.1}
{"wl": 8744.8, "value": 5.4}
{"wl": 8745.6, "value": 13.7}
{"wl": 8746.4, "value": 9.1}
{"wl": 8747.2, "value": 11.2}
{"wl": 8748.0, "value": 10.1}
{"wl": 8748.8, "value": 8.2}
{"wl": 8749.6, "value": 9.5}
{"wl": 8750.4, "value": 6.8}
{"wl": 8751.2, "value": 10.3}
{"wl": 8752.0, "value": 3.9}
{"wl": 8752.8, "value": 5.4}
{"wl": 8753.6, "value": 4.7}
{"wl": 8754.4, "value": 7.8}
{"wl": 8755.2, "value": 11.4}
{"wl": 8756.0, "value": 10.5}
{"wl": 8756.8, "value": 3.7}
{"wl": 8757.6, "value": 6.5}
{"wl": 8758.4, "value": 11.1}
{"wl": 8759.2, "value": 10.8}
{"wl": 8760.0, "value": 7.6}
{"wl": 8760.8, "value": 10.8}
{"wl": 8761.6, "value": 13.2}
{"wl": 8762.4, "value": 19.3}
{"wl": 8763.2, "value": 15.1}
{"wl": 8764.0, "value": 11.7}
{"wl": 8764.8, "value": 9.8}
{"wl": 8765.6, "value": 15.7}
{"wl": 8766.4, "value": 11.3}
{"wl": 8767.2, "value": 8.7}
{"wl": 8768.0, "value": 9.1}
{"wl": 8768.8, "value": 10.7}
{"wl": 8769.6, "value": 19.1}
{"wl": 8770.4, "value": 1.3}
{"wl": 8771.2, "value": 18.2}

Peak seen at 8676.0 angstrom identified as H-alpha 6563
